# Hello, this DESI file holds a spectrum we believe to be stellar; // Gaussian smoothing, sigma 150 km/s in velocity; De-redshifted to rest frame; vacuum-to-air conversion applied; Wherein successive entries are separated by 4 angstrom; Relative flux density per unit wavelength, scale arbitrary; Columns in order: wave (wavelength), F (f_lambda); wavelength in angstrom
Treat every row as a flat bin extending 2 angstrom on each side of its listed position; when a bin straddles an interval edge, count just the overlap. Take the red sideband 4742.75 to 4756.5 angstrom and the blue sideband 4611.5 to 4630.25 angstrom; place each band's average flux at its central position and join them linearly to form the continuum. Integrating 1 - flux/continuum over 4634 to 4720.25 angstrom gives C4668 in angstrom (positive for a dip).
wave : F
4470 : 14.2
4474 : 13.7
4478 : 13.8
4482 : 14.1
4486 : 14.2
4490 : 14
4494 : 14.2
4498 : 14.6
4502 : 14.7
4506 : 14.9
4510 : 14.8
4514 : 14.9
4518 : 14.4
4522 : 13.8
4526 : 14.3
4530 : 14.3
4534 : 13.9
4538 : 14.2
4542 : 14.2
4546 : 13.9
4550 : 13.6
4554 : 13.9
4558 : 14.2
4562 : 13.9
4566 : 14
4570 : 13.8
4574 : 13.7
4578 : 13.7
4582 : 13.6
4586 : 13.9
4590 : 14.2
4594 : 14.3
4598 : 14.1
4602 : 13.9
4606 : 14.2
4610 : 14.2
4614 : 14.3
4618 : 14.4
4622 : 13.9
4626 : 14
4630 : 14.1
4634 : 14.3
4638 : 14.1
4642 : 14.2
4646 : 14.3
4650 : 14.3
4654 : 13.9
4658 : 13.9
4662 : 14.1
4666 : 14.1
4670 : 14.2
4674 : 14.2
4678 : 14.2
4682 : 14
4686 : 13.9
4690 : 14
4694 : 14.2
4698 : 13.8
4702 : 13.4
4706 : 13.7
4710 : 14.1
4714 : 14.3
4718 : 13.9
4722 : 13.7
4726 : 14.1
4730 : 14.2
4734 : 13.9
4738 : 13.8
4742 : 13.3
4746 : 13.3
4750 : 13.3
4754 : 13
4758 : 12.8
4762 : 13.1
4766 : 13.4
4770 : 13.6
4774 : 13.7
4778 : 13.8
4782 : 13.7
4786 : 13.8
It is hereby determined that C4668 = -2.0 angstrom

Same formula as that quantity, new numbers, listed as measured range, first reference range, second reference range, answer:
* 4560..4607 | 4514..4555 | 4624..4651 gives 0.7 angstrom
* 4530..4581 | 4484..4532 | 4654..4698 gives 1.4 angstrom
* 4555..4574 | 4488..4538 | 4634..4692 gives 0.5 angstrom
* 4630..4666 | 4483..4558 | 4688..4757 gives -0.5 angstrom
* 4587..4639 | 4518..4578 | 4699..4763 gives -1.1 angstrom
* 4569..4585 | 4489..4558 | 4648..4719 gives 0.5 angstrom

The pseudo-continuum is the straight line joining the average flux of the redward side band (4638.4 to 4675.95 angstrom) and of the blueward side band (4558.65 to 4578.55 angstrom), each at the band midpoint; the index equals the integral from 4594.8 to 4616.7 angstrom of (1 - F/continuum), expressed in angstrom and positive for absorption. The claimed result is -0.3 angstrom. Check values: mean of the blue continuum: 13.9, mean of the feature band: 14.2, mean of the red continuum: 14.1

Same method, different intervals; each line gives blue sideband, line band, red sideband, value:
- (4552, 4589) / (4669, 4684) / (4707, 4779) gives -0.5 angstrom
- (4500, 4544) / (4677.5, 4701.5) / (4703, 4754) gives -0.1 angstrom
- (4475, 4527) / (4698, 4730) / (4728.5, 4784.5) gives -0.6 angstrom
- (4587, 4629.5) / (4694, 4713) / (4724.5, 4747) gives 0.1 angstrom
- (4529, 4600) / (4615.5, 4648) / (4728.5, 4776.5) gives -0.9 angstrom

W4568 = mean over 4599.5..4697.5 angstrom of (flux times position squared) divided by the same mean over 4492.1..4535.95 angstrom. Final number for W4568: 1.0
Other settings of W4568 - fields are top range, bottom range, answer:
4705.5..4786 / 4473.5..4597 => 1.06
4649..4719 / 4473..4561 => 1.06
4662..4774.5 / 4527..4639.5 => 1.04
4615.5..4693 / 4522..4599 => 1.05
